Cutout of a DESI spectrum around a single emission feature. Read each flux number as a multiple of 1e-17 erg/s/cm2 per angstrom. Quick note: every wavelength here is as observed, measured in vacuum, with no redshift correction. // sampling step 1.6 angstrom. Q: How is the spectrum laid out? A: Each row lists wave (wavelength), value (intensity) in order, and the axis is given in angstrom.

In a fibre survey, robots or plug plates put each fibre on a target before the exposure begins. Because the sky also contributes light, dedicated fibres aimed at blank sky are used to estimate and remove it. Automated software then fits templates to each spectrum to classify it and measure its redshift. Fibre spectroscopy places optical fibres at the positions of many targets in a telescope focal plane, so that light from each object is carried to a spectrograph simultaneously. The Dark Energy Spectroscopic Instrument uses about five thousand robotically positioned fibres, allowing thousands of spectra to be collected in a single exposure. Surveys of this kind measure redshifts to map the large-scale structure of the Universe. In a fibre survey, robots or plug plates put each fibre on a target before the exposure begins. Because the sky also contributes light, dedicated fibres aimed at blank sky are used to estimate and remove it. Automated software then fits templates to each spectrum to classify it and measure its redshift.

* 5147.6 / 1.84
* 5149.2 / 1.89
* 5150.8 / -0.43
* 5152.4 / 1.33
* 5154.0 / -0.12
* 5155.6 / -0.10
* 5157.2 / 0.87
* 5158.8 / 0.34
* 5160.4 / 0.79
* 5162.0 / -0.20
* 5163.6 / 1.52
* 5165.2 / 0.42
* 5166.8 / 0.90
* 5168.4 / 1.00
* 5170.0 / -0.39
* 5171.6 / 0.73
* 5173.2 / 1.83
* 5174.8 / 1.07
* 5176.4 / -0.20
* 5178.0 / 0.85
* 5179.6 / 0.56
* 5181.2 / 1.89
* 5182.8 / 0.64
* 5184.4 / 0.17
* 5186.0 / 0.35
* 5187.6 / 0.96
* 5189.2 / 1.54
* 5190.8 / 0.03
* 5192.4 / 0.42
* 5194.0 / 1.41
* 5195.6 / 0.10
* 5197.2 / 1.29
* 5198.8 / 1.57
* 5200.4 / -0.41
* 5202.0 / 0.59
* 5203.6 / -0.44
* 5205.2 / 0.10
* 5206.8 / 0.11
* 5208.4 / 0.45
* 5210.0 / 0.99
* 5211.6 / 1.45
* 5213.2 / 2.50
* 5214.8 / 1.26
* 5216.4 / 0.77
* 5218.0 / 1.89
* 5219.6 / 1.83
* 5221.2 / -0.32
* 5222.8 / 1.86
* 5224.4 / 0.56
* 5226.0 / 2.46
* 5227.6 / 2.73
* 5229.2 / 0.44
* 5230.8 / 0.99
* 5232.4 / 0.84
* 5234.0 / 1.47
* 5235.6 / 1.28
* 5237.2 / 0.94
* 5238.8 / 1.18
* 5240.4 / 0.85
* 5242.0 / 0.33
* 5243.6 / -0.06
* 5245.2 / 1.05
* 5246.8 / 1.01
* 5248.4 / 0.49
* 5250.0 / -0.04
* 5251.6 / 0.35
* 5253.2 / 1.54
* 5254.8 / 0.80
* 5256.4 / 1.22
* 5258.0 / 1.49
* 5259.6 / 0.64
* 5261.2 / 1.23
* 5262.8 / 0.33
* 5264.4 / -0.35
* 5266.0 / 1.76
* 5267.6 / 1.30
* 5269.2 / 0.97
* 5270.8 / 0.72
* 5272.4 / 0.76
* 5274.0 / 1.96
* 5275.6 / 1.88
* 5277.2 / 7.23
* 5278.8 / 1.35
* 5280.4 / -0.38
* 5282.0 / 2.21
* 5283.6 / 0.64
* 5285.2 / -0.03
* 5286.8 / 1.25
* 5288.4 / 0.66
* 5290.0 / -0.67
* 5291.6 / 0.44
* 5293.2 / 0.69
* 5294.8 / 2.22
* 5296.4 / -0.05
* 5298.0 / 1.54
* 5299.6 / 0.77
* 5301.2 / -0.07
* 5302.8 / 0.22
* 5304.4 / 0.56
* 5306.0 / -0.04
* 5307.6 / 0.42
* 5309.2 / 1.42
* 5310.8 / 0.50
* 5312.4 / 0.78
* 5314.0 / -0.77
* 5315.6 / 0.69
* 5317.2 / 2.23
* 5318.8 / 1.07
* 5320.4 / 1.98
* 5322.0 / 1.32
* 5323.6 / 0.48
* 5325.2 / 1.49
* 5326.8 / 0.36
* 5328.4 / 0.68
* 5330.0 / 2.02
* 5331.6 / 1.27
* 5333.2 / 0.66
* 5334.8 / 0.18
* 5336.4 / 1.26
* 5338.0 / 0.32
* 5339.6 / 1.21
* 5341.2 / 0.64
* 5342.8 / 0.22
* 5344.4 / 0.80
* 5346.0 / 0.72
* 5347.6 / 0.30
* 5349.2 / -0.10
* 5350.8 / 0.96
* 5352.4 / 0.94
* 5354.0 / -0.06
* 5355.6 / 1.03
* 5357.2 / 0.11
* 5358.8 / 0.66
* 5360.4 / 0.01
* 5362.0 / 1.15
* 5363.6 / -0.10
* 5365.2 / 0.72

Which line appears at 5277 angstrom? [O III]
